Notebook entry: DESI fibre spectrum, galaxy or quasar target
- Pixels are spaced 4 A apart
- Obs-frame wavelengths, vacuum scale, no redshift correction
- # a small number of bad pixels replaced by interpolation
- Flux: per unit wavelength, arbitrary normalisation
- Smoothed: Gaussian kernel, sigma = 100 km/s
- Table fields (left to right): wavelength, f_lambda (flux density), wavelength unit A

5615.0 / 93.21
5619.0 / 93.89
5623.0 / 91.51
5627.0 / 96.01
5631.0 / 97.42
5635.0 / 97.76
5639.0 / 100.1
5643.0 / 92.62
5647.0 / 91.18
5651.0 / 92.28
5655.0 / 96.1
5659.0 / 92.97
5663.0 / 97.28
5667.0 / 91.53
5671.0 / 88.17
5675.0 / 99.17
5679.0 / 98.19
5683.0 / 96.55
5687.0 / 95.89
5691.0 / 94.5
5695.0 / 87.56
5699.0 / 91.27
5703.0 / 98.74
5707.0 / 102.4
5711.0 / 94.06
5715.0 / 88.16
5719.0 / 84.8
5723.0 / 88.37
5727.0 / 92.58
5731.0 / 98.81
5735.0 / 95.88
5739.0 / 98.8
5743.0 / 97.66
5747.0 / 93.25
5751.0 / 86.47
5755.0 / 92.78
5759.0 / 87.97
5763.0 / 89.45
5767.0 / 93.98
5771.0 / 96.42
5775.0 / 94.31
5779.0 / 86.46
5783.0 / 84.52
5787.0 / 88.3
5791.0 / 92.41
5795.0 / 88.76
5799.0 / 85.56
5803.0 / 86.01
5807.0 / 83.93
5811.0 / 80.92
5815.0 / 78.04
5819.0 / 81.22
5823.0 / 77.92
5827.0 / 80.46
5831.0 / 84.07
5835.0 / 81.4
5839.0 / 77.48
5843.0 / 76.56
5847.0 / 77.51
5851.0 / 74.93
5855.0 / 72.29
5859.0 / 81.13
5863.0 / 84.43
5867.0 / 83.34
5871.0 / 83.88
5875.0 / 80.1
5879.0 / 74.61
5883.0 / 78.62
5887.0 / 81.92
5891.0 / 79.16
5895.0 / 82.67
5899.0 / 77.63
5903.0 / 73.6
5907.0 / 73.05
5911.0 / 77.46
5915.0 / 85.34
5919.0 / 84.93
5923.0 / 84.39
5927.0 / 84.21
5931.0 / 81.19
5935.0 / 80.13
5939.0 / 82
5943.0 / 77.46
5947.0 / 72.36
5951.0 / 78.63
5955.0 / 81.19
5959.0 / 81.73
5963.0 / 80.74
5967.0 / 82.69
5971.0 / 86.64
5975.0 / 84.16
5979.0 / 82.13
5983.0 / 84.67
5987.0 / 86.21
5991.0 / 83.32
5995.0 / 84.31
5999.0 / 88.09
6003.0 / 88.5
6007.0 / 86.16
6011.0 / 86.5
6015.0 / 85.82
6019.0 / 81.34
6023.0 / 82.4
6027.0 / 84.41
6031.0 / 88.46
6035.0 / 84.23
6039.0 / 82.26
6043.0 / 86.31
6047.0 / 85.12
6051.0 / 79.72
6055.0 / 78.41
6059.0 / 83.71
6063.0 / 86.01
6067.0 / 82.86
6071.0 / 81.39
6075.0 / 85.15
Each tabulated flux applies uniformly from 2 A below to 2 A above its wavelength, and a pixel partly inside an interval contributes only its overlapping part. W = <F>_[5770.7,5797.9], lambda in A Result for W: 89.6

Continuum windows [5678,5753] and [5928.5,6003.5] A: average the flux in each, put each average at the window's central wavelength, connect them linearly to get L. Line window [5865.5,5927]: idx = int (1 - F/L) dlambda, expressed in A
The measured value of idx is 3.85 A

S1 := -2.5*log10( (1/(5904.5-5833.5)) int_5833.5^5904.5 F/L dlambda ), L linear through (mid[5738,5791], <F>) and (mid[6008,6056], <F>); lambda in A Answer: 0.12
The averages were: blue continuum 91.5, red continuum 83.9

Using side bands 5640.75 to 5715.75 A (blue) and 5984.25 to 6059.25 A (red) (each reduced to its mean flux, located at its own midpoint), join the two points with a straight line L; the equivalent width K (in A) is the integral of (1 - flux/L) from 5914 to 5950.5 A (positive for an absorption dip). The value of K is 2.5 A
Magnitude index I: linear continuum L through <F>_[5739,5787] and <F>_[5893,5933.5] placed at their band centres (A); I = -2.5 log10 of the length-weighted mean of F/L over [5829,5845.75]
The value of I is 0.08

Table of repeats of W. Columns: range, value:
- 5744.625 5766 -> 90.3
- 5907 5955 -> 80.4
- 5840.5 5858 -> 75.7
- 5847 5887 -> 79.3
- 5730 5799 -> 91.8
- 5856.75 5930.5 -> 80.6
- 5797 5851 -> 80.6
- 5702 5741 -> 94.1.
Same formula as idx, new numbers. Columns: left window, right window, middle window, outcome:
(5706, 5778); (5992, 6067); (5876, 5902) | 2.8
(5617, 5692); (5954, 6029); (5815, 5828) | 1.5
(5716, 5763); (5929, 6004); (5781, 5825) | 2.5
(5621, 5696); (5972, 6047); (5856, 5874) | 1.3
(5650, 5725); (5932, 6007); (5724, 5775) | -1.4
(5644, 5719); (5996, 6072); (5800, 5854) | 6.0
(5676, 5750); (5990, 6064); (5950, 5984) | 1.5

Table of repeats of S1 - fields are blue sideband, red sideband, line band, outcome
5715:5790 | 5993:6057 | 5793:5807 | 0.049 mag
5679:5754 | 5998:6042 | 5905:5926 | 0.090 mag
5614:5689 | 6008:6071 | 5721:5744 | -0.031 mag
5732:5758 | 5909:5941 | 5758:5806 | 0.027 mag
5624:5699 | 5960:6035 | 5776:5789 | 0.049 mag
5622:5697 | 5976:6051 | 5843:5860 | 0.172 mag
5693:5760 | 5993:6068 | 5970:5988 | 0.017 mag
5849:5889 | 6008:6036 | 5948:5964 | 0.033 mag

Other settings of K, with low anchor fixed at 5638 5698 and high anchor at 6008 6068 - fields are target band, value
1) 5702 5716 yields -0.48 A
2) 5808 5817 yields 1.01 A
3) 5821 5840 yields 1.95 A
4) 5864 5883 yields 1.71 A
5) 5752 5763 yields 0.22 A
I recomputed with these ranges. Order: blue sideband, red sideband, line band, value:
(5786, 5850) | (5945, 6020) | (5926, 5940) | 0.02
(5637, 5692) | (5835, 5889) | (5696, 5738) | -0.03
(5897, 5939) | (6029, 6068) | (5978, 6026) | -0.03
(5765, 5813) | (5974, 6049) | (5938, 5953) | 0.12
